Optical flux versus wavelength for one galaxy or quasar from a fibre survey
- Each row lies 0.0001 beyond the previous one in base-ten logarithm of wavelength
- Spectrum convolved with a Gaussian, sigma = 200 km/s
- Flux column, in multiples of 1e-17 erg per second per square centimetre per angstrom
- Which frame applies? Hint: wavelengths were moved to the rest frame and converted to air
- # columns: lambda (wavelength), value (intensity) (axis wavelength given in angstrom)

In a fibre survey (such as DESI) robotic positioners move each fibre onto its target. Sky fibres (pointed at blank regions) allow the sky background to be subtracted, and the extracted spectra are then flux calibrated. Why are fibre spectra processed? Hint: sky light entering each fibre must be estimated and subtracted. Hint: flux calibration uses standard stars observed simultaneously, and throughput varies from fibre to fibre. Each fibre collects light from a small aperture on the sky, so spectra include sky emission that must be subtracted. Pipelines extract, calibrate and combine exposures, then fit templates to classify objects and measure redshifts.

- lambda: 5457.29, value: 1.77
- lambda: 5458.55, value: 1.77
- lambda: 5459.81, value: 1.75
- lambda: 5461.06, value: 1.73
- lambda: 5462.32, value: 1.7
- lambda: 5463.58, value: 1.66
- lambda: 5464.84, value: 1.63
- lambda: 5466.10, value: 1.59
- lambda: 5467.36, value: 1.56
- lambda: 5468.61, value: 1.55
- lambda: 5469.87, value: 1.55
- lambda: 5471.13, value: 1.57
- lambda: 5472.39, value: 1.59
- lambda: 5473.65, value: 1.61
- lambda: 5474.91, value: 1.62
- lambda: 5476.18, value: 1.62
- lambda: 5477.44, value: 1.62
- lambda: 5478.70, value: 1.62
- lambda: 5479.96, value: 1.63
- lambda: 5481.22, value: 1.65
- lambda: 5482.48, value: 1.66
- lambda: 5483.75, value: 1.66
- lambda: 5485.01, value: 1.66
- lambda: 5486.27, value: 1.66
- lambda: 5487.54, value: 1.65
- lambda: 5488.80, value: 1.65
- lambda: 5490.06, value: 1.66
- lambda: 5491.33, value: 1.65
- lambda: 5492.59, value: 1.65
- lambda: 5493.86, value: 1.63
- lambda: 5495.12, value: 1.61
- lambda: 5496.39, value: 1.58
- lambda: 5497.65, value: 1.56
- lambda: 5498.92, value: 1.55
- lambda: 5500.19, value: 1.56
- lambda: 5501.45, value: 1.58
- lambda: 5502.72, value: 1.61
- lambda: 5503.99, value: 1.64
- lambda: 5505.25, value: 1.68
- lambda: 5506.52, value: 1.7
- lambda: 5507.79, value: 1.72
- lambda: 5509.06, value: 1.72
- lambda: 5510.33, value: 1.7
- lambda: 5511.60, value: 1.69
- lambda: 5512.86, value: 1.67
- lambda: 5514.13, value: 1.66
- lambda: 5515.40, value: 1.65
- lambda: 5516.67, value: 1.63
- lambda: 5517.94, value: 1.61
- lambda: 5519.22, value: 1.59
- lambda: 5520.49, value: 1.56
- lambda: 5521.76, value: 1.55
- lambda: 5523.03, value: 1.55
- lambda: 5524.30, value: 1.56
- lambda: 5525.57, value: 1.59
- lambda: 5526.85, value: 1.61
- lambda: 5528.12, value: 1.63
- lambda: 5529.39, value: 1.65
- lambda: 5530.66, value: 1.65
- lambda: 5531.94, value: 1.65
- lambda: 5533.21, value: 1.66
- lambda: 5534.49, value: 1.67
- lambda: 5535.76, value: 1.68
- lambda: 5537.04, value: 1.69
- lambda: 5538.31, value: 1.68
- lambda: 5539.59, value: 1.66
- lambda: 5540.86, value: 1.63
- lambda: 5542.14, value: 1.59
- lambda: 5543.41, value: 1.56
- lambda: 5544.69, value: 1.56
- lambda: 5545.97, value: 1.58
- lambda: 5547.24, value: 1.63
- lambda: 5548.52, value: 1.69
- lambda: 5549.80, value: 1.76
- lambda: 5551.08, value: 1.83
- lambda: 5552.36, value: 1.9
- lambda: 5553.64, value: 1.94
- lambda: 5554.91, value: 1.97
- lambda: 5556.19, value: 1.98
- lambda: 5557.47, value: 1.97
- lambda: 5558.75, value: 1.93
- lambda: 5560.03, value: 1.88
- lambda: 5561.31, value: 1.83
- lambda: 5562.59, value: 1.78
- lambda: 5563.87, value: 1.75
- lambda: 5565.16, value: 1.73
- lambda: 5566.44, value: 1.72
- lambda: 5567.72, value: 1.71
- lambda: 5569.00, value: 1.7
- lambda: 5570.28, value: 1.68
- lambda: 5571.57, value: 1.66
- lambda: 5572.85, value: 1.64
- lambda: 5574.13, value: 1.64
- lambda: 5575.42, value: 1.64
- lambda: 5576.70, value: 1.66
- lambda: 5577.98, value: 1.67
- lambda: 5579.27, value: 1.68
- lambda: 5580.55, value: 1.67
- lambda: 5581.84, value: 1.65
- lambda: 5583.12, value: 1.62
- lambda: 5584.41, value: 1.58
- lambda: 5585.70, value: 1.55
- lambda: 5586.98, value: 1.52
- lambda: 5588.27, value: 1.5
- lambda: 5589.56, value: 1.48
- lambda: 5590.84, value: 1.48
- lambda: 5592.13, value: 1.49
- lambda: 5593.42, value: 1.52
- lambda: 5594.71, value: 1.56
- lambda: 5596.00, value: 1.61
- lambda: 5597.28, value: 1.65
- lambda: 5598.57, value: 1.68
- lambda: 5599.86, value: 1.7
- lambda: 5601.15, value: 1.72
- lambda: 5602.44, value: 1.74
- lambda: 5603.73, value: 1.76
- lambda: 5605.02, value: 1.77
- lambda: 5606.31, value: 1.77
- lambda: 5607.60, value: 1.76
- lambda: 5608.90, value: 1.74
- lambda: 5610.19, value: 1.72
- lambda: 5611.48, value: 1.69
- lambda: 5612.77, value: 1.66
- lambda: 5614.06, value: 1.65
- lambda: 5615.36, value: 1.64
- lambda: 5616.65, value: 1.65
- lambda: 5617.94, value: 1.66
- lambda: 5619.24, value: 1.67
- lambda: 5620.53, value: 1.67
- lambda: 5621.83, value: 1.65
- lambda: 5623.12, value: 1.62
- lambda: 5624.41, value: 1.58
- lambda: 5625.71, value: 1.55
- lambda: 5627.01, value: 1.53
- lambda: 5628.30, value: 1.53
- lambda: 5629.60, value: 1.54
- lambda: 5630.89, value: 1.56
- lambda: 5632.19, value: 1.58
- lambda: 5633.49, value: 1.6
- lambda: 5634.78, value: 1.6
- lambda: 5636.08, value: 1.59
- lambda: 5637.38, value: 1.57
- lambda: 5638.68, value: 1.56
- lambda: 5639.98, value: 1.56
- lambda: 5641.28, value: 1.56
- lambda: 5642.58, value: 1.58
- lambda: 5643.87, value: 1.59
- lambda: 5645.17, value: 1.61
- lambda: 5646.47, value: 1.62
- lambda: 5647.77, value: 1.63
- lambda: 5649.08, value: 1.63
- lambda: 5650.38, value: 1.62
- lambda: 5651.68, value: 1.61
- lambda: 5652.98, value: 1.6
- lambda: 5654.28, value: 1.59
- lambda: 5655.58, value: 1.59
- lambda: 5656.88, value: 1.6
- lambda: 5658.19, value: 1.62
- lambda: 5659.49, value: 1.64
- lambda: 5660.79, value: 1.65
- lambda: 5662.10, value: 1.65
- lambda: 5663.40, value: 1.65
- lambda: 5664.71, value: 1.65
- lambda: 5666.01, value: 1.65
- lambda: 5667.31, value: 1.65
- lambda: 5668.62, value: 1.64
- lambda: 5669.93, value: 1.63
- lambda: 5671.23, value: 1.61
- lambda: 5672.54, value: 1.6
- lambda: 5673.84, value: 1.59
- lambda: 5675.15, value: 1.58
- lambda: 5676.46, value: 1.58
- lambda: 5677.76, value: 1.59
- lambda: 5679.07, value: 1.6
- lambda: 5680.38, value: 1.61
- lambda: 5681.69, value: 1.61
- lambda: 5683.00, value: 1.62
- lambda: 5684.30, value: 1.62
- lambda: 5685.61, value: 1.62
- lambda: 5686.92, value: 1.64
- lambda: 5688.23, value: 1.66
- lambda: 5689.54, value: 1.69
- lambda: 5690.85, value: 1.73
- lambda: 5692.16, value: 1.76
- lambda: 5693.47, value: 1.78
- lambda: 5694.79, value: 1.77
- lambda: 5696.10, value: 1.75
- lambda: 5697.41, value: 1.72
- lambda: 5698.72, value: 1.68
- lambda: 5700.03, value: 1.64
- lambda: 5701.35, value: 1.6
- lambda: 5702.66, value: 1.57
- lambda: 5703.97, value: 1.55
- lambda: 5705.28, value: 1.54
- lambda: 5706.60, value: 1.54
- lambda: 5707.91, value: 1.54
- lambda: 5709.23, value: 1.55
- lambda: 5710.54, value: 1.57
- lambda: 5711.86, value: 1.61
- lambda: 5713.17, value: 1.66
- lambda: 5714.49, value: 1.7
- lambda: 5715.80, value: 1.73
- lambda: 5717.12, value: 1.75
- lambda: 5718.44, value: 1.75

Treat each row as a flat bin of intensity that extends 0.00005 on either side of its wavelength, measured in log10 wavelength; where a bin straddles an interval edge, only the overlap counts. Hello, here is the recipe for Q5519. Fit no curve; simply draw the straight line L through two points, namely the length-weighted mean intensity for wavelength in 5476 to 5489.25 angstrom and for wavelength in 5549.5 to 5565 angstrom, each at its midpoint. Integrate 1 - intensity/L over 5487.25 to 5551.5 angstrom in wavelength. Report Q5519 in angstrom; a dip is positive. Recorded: 4.4 angstrom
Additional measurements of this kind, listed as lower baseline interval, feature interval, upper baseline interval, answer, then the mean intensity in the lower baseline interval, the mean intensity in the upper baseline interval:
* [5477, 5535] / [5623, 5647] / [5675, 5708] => 0.9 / 1.63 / 1.64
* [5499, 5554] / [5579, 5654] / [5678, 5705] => 1.7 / 1.65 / 1.66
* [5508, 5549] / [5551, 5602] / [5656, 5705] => -1.9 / 1.63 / 1.64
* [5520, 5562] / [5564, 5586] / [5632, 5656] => 0.1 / 1.71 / 1.59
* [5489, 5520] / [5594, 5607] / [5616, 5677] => -0.6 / 1.64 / 1.61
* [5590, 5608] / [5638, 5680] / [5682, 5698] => 1.8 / 1.66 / 1.69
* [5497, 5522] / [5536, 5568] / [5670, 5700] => -2.3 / 1.63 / 1.65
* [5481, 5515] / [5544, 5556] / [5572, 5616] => -0.9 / 1.64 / 1.64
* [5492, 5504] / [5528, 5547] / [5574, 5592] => -0.5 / 1.59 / 1.59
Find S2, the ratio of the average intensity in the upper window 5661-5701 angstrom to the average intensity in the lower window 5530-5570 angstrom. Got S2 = 0.9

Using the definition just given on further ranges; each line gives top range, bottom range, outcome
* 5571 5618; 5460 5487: 1.01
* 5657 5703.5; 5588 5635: 1.01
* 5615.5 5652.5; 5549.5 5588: 0.92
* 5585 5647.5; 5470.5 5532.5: 0.99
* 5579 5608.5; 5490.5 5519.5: 1.00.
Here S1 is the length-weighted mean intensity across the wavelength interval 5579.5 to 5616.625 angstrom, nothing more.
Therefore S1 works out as 1.64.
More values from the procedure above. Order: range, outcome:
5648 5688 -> 1.62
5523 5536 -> 1.63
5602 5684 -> 1.63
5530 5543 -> 1.65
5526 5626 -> 1.68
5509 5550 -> 1.63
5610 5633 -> 1.62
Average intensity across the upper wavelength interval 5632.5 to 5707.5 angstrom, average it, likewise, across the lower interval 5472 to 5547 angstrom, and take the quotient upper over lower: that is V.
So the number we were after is 1.0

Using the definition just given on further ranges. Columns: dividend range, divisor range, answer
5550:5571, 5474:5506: 1.12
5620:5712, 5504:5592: 0.96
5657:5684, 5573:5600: 1.01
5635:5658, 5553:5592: 0.94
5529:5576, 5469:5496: 1.06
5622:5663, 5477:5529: 0.98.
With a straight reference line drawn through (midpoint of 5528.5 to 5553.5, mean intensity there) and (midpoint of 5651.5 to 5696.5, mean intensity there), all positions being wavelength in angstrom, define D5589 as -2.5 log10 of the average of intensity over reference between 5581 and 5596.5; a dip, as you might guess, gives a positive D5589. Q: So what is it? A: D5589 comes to 0.08 mag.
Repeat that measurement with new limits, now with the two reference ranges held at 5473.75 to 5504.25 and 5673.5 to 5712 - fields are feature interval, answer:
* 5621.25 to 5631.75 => 0.04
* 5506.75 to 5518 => -0.03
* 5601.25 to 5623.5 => -0.04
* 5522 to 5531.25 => 0.01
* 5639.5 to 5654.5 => 0.02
